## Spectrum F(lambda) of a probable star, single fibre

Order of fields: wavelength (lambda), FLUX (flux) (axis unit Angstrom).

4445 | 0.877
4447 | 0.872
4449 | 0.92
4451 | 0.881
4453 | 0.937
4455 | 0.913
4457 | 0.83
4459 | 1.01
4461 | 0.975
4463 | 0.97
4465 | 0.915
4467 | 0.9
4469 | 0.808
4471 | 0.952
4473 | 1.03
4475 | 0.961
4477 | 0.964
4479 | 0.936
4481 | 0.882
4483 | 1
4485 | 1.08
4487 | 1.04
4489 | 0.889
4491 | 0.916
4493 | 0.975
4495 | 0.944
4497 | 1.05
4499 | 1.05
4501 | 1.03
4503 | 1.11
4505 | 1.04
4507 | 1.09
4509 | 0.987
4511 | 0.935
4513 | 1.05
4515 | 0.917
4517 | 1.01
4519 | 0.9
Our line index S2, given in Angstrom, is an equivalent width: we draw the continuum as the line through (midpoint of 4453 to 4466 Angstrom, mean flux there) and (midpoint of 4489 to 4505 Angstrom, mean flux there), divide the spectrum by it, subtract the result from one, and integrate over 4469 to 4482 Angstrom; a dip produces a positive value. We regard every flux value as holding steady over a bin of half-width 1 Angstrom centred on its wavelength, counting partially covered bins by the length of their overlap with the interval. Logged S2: 0.3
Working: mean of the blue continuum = 0.936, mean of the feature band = 0.943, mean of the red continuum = 1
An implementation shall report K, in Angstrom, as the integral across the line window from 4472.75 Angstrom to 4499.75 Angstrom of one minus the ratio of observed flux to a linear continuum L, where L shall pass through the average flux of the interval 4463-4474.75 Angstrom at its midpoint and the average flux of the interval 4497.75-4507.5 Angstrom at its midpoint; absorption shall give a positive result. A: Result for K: 0.5 Angstrom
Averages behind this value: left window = 0.928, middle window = 0.978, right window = 1.06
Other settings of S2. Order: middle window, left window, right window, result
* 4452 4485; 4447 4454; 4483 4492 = 0.11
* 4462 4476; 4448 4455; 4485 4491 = 0.14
